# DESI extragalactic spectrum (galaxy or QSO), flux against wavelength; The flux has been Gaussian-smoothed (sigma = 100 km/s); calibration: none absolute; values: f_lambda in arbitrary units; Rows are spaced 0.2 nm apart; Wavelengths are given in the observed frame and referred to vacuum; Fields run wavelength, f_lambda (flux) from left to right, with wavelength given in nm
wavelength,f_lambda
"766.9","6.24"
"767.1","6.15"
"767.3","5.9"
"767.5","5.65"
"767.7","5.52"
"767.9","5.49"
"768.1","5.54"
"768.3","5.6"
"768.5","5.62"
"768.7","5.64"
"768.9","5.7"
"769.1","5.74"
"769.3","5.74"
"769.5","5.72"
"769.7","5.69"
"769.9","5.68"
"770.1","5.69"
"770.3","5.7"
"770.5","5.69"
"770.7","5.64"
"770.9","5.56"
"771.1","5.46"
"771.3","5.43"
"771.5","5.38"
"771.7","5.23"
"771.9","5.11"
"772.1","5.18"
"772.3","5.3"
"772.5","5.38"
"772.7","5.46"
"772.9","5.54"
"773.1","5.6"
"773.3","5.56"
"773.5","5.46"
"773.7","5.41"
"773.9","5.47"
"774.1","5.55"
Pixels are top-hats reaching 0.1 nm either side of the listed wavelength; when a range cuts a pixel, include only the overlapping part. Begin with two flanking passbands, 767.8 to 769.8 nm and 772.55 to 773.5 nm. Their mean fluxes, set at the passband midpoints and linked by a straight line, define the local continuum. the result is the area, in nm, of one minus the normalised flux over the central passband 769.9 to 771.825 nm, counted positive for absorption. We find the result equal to 0.02 nm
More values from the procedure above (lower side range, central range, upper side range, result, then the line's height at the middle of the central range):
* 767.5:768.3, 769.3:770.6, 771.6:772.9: -0.06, 5.43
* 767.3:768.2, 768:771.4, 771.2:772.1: -0.13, 5.43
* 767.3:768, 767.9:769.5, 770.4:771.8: -0.02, 5.57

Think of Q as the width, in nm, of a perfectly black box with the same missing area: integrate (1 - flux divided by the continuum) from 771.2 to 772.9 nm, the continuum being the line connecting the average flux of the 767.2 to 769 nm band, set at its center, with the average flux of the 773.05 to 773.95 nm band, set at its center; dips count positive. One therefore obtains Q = 0.06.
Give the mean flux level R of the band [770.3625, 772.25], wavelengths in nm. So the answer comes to 5.41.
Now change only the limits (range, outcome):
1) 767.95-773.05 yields 5.54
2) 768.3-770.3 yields 5.69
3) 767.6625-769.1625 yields 5.61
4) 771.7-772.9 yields 5.3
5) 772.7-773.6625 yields 5.52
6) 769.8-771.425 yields 5.6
